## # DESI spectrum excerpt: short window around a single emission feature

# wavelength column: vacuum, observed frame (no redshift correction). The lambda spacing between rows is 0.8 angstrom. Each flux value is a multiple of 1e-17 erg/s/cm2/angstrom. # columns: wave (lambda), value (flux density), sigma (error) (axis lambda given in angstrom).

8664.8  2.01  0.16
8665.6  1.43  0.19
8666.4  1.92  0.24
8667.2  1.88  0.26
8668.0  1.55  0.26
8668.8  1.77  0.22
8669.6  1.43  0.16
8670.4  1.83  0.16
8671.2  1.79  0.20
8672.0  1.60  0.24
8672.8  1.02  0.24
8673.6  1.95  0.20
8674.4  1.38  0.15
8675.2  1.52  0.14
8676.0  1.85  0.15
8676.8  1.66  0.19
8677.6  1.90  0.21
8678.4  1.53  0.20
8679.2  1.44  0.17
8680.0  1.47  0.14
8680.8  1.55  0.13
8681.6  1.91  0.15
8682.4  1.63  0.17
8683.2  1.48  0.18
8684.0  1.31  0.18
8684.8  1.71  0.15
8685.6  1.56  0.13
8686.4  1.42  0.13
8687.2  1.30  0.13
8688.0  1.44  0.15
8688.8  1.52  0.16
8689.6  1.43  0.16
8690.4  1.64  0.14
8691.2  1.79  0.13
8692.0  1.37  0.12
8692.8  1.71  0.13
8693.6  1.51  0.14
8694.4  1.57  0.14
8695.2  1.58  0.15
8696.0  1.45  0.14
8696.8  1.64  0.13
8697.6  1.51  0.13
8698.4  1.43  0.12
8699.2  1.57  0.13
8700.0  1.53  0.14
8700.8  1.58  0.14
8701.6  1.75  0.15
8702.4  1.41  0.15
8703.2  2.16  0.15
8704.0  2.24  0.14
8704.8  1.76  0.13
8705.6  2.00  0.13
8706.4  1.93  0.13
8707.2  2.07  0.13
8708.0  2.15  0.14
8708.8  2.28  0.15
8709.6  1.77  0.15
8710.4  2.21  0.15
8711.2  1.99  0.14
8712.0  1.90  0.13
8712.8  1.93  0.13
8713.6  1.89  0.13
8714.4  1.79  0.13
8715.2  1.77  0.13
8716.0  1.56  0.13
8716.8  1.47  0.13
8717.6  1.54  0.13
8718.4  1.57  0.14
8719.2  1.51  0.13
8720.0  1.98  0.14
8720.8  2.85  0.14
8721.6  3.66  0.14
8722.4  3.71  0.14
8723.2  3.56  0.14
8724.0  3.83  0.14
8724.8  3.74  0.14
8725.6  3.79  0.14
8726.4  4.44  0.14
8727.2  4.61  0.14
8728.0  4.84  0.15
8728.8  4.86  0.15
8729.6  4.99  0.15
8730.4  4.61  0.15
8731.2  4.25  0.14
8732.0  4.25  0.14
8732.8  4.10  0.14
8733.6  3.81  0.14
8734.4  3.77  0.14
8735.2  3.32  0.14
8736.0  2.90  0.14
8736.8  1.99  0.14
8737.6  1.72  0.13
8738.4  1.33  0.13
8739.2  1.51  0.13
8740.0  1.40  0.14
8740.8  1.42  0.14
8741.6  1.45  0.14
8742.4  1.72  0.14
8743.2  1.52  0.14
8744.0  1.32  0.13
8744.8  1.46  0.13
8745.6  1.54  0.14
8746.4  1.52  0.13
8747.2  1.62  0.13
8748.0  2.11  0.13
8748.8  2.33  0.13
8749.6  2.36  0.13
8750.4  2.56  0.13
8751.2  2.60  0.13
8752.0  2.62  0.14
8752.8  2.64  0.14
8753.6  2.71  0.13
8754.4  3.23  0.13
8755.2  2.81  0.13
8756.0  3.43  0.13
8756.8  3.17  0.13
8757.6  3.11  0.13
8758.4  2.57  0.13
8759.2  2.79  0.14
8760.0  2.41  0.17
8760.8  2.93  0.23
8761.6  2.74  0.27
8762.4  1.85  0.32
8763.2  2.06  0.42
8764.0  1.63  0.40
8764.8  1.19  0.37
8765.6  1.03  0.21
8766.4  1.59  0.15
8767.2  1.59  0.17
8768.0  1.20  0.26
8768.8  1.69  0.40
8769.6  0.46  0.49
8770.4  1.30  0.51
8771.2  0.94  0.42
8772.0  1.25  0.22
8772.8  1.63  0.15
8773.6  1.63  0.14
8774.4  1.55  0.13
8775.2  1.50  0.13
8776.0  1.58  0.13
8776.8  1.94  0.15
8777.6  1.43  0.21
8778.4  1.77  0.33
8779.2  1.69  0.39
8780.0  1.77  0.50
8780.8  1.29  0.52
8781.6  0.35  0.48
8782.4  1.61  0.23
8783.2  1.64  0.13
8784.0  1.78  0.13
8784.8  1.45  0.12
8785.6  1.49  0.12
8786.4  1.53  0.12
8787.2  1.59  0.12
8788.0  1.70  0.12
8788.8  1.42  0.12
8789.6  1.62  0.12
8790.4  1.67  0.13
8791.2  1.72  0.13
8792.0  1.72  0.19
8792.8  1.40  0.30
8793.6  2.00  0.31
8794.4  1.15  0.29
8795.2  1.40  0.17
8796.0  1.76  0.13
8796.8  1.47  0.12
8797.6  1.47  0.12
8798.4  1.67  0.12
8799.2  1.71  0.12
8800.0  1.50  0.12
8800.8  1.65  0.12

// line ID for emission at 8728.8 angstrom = H-alpha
